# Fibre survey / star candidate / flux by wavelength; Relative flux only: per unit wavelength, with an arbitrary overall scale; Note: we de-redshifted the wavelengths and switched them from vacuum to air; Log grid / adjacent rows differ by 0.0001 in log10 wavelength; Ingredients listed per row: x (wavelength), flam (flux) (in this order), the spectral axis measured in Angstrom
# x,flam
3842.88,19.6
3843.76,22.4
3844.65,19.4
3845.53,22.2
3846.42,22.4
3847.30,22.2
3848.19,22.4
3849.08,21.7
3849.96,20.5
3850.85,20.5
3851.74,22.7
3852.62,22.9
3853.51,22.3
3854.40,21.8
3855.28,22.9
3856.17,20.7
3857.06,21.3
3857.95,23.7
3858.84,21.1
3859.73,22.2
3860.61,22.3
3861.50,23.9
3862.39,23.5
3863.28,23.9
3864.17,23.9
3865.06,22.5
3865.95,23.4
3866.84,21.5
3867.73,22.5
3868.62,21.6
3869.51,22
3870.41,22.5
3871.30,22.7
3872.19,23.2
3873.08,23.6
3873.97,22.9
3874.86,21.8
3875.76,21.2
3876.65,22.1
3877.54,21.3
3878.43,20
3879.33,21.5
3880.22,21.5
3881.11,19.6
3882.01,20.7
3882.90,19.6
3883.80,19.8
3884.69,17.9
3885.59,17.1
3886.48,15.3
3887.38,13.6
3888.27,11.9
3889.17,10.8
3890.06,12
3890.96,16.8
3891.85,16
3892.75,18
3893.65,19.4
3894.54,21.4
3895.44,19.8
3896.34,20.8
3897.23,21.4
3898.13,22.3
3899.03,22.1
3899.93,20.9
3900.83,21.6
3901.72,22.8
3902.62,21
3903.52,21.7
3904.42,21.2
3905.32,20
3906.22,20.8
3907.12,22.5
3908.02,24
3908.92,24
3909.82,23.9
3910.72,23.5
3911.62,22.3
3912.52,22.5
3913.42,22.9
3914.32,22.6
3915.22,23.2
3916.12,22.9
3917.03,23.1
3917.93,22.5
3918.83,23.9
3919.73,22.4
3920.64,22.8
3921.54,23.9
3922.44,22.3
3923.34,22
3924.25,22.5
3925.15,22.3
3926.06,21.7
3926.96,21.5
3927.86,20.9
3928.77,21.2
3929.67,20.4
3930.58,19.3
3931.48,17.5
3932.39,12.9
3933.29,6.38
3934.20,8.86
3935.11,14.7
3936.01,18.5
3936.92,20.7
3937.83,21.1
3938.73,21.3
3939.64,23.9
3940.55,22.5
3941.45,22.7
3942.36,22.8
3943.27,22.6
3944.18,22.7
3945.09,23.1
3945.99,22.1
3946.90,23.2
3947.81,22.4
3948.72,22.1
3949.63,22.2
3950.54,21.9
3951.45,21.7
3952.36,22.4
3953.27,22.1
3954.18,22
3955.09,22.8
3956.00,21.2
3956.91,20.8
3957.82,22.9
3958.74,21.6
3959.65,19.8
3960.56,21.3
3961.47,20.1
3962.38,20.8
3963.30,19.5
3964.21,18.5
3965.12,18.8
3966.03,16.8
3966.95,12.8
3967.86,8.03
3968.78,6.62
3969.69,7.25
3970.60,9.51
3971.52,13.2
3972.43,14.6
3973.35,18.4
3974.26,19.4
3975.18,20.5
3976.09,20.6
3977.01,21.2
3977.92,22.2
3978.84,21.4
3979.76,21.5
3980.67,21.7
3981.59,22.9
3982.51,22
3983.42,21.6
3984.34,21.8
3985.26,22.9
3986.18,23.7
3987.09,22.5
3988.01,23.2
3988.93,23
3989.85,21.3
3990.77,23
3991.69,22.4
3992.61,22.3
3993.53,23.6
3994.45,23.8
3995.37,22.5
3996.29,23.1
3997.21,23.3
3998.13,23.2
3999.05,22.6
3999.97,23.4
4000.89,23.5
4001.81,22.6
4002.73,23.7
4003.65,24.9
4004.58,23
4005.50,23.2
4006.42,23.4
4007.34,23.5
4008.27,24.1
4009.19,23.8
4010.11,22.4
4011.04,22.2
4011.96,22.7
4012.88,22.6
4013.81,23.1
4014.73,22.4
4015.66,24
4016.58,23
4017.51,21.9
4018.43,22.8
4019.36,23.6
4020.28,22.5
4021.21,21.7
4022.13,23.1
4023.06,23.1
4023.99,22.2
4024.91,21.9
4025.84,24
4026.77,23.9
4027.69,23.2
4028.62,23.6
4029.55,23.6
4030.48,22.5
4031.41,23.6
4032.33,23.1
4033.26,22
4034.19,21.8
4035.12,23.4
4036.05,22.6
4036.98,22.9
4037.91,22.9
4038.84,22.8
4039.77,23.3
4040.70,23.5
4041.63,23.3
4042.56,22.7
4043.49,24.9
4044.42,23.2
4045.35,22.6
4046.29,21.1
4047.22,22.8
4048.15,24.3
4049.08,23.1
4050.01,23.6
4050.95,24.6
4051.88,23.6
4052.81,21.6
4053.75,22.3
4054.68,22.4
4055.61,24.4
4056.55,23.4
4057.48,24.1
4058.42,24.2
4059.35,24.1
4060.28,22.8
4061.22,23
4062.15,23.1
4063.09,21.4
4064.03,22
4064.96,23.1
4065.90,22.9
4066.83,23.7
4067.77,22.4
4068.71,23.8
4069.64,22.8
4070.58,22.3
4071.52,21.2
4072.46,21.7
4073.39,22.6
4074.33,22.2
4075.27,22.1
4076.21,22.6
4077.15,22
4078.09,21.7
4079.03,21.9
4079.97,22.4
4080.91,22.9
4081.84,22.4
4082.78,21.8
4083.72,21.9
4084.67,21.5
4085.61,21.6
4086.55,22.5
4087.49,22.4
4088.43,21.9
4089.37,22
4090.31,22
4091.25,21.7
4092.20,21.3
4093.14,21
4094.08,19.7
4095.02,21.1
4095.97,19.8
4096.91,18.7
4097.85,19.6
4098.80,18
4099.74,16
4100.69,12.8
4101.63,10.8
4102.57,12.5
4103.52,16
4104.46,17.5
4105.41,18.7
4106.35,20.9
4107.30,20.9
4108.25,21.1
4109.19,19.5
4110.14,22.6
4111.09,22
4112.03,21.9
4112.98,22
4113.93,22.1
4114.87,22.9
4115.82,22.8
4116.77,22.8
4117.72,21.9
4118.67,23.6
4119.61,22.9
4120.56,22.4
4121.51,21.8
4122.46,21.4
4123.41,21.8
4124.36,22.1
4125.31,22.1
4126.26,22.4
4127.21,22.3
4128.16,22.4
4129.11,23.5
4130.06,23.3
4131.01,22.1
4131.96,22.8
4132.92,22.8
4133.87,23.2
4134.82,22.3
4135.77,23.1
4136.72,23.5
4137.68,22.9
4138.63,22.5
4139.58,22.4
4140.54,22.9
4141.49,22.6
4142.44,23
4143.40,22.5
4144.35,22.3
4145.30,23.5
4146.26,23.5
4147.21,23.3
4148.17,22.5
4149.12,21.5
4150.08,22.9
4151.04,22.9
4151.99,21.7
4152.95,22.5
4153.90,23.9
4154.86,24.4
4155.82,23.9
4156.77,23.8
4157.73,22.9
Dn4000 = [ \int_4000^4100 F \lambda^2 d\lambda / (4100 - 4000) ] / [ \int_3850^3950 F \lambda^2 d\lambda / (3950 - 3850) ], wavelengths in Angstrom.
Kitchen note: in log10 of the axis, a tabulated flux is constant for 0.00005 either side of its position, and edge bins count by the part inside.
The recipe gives 1.16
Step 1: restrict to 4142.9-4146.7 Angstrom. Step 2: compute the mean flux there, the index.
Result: 22.9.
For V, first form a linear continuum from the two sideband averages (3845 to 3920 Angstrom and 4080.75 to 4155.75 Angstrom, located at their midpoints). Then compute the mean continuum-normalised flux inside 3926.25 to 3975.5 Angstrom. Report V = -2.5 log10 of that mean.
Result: 0.13 mag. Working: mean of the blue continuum 21.2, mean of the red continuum 21.5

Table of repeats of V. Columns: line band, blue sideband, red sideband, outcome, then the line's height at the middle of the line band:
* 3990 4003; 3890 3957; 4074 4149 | -0.09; 21.2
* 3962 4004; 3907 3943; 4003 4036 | 0.11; 22.2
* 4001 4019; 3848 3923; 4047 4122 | -0.08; 21.4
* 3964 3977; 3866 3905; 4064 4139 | 0.36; 20.5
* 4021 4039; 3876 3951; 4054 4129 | -0.09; 21.1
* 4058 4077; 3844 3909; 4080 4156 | -0.06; 21.4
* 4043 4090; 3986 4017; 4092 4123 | -0.08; 21.2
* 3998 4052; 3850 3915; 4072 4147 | -0.09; 21.3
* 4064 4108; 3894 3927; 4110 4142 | 0.09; 22.5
